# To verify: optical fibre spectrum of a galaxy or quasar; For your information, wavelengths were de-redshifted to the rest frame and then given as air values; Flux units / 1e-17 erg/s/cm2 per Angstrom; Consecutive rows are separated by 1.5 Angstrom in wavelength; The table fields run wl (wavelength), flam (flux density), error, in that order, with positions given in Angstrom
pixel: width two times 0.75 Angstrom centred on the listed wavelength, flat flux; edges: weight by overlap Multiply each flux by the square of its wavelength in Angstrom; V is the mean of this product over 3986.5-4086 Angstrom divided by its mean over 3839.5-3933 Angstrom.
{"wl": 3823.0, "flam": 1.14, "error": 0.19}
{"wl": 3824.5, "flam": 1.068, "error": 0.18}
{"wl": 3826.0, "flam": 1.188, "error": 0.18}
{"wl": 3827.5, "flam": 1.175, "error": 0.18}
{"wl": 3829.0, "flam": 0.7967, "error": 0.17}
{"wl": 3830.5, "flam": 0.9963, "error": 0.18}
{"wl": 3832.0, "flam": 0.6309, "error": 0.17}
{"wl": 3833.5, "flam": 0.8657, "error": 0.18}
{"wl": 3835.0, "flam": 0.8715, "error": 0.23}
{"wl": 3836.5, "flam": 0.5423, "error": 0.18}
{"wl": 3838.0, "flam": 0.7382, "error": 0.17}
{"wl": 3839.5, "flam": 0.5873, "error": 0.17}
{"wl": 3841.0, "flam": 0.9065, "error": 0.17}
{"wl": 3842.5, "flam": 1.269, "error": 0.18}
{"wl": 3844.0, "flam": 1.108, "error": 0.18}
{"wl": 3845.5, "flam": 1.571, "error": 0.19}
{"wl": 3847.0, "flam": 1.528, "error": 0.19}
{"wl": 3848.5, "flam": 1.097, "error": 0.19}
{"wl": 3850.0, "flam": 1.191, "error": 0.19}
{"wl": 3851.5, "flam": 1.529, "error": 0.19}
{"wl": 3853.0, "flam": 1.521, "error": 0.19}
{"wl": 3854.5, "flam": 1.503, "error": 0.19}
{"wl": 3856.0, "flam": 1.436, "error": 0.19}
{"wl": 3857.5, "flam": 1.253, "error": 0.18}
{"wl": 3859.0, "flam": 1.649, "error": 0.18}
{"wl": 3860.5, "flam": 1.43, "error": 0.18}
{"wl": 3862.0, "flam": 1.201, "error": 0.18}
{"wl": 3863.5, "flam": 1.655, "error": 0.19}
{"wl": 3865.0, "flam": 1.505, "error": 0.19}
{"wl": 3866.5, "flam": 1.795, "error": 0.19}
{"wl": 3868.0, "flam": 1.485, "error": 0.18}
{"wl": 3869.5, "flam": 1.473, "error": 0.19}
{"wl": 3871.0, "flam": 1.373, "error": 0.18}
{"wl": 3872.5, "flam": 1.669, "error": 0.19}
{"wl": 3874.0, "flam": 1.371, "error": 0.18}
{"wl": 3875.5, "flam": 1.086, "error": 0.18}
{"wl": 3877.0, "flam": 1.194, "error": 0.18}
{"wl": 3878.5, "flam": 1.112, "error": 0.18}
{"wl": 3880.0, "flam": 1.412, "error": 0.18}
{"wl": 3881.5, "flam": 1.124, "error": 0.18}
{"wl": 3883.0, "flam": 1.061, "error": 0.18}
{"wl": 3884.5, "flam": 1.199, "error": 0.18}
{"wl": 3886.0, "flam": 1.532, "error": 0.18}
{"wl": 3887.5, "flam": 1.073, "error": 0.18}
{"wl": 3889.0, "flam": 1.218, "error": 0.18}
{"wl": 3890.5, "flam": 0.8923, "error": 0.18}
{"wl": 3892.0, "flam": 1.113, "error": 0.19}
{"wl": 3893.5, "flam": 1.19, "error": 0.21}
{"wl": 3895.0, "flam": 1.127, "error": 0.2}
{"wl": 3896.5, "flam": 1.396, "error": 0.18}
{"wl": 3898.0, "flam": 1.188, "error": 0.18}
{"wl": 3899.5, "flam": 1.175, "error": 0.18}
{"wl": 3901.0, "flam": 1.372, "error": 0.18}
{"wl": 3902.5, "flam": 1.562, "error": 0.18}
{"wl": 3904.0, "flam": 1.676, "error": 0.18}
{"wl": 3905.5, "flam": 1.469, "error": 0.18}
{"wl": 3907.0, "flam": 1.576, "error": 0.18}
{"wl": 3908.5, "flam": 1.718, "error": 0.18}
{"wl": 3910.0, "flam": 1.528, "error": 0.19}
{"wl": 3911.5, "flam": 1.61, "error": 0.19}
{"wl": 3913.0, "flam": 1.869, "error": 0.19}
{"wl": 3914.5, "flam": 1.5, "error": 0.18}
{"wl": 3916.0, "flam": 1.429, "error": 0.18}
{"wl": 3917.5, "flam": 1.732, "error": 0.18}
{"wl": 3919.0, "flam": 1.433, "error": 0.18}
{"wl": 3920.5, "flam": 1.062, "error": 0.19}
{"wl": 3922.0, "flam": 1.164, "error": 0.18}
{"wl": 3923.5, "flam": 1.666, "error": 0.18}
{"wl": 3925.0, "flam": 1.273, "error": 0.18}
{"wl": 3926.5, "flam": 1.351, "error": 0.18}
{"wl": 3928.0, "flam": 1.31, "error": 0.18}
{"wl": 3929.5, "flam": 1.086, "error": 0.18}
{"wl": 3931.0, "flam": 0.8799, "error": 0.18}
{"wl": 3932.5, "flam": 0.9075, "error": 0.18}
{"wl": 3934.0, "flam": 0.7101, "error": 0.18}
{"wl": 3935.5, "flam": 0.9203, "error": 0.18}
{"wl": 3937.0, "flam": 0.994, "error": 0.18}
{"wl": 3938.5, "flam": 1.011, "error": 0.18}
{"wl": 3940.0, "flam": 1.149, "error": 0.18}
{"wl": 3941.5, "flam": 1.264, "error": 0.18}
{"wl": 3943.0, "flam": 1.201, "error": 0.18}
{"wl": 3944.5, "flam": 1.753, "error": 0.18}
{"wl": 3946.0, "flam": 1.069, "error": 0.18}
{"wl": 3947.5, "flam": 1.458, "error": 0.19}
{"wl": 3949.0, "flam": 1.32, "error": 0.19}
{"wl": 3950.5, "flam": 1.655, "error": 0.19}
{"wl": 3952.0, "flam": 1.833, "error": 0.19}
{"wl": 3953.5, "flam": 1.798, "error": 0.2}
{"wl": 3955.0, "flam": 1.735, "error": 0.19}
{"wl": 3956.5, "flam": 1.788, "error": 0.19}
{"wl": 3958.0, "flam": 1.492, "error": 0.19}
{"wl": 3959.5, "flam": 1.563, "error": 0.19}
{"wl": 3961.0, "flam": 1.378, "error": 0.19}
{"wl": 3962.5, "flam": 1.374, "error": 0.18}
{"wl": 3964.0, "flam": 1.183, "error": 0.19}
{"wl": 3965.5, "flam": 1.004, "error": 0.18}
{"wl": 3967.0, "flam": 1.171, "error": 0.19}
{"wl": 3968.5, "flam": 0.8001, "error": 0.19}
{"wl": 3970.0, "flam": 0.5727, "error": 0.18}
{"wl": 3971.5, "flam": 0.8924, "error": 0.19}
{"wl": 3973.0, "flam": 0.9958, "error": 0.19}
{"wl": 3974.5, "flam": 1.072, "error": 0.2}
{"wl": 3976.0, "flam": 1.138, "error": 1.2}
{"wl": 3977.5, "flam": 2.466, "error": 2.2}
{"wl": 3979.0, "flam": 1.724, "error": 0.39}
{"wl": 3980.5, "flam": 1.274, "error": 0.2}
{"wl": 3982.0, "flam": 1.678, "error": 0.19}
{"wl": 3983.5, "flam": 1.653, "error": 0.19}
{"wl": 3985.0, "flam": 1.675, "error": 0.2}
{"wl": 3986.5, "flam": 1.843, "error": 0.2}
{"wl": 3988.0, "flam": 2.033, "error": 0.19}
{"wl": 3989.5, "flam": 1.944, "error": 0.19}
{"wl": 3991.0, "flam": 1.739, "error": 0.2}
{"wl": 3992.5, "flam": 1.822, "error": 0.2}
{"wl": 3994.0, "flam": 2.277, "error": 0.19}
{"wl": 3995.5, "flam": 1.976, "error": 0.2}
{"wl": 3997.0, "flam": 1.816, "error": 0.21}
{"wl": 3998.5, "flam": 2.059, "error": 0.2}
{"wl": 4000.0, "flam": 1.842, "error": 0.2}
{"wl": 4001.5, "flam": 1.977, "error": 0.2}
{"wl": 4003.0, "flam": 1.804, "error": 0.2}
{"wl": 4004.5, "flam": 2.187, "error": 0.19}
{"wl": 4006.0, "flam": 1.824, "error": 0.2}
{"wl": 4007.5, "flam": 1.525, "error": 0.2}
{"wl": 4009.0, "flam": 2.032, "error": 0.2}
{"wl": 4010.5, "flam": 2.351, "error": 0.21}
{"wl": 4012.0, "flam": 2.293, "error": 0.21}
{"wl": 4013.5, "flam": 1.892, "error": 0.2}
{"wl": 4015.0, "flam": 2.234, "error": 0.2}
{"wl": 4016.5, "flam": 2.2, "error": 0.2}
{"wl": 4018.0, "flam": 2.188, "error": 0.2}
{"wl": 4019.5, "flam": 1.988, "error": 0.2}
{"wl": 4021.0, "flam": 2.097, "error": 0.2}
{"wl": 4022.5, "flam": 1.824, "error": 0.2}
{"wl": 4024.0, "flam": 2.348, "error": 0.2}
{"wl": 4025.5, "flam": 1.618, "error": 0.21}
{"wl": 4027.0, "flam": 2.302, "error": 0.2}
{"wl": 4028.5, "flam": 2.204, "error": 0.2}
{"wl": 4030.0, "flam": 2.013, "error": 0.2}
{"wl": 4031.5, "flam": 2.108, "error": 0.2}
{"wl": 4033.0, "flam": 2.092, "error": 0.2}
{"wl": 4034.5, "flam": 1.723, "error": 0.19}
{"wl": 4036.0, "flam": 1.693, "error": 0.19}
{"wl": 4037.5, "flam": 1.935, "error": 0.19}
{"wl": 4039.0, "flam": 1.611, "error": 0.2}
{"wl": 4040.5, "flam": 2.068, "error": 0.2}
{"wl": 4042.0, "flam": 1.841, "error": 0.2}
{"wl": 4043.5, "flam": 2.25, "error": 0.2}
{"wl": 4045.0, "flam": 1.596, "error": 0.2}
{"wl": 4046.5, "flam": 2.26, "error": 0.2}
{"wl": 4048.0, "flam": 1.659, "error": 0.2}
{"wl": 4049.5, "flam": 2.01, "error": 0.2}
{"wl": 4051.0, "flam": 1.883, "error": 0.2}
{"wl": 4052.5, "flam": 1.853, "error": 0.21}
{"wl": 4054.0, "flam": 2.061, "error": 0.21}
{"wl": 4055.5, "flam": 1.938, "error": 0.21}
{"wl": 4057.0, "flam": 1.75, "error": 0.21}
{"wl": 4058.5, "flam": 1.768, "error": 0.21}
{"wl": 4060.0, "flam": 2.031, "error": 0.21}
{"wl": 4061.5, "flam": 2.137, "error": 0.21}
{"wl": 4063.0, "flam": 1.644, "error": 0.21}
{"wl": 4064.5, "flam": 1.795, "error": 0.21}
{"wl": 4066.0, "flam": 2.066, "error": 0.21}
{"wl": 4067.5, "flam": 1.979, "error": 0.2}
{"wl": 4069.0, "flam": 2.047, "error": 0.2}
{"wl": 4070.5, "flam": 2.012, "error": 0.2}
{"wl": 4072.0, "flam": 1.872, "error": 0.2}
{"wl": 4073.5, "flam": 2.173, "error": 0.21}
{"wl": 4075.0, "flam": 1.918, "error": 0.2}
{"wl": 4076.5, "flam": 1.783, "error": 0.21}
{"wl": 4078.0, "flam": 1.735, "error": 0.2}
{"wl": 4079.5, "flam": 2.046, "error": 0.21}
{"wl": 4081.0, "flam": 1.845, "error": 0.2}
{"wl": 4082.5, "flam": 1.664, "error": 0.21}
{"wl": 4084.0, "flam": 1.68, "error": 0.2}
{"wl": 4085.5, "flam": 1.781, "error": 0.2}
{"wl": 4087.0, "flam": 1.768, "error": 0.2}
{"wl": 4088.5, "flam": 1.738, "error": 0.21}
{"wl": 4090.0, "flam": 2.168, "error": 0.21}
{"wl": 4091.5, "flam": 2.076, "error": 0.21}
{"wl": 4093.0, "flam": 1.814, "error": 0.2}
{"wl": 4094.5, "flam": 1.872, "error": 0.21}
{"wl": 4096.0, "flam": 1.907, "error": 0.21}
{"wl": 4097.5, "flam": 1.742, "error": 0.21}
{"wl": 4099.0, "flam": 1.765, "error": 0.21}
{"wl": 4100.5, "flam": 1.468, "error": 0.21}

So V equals 1.56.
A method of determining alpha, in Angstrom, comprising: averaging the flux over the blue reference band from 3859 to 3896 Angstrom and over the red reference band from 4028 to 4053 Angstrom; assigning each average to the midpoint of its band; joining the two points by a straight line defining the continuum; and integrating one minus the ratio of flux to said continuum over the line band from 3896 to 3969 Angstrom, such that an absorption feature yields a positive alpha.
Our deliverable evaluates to 7.4 Angstrom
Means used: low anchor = 1.31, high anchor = 1.93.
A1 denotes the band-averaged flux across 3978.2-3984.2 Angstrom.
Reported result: 1.59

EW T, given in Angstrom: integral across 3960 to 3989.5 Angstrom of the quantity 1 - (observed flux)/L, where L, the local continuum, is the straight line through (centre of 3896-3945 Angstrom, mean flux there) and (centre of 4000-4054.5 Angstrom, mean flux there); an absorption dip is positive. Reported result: 5.1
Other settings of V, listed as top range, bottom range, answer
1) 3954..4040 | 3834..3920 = 1.41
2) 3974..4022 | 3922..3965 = 1.48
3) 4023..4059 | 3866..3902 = 1.65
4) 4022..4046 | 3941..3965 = 1.37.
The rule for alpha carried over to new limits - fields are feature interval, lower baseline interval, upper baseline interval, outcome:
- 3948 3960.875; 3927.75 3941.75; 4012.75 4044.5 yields -4.43 Angstrom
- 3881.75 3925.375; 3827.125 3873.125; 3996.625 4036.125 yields 3.49 Angstrom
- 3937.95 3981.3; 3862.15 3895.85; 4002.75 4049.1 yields 8.44 Angstrom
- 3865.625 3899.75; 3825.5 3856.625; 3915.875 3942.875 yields -4.20 Angstrom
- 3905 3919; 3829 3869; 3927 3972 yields -4.10 Angstrom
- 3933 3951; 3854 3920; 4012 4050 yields 4.74 Angstrom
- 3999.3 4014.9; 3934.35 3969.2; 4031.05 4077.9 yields -3.15 Angstrom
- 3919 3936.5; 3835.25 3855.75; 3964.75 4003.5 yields 3.44 Angstrom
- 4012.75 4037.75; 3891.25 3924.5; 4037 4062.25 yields -2.63 Angstrom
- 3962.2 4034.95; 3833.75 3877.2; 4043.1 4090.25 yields -2.71 Angstrom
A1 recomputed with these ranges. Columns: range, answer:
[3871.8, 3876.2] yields 1.38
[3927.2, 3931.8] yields 1.09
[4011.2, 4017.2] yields 2.16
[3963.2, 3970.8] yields 0.949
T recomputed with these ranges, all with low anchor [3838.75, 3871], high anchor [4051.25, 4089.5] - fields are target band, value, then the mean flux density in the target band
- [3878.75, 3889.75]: 1.6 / 1.23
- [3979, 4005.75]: -2.5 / 1.85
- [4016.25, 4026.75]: -1.6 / 2.04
